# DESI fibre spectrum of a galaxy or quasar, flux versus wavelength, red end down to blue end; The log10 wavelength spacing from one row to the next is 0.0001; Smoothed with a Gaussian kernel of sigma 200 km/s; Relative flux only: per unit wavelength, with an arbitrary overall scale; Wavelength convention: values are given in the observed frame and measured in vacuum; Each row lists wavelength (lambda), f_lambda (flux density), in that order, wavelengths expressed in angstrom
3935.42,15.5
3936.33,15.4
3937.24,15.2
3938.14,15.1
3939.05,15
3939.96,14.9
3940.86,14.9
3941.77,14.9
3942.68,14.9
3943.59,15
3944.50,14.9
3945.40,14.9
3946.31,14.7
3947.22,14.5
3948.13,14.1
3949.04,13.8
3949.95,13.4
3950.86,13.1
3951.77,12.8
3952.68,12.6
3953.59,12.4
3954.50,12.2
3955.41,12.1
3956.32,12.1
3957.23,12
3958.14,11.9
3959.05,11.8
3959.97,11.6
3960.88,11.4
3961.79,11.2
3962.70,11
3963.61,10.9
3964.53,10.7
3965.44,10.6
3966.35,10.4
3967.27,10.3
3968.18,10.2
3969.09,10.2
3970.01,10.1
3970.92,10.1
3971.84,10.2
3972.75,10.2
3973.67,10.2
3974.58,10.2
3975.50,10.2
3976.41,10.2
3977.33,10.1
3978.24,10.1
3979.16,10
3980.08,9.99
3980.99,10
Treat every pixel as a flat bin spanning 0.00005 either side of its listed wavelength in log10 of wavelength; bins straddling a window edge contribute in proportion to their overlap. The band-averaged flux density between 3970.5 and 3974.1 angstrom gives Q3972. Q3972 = 10.2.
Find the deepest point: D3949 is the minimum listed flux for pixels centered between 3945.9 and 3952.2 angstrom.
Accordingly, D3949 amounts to 12.8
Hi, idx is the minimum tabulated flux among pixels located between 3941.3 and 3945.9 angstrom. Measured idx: 14.9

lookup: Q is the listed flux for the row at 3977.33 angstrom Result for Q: 10.1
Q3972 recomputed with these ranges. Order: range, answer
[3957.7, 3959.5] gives 11.9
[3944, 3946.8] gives 14.9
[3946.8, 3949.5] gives 14.1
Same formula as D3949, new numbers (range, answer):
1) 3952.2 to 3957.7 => 12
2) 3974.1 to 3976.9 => 10.2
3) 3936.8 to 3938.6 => 15.1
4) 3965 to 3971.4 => 10.1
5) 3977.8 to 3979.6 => 10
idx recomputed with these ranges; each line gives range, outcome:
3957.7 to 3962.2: 11.2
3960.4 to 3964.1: 10.9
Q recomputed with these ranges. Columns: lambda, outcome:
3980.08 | 9.99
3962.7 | 11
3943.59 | 15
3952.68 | 12.6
